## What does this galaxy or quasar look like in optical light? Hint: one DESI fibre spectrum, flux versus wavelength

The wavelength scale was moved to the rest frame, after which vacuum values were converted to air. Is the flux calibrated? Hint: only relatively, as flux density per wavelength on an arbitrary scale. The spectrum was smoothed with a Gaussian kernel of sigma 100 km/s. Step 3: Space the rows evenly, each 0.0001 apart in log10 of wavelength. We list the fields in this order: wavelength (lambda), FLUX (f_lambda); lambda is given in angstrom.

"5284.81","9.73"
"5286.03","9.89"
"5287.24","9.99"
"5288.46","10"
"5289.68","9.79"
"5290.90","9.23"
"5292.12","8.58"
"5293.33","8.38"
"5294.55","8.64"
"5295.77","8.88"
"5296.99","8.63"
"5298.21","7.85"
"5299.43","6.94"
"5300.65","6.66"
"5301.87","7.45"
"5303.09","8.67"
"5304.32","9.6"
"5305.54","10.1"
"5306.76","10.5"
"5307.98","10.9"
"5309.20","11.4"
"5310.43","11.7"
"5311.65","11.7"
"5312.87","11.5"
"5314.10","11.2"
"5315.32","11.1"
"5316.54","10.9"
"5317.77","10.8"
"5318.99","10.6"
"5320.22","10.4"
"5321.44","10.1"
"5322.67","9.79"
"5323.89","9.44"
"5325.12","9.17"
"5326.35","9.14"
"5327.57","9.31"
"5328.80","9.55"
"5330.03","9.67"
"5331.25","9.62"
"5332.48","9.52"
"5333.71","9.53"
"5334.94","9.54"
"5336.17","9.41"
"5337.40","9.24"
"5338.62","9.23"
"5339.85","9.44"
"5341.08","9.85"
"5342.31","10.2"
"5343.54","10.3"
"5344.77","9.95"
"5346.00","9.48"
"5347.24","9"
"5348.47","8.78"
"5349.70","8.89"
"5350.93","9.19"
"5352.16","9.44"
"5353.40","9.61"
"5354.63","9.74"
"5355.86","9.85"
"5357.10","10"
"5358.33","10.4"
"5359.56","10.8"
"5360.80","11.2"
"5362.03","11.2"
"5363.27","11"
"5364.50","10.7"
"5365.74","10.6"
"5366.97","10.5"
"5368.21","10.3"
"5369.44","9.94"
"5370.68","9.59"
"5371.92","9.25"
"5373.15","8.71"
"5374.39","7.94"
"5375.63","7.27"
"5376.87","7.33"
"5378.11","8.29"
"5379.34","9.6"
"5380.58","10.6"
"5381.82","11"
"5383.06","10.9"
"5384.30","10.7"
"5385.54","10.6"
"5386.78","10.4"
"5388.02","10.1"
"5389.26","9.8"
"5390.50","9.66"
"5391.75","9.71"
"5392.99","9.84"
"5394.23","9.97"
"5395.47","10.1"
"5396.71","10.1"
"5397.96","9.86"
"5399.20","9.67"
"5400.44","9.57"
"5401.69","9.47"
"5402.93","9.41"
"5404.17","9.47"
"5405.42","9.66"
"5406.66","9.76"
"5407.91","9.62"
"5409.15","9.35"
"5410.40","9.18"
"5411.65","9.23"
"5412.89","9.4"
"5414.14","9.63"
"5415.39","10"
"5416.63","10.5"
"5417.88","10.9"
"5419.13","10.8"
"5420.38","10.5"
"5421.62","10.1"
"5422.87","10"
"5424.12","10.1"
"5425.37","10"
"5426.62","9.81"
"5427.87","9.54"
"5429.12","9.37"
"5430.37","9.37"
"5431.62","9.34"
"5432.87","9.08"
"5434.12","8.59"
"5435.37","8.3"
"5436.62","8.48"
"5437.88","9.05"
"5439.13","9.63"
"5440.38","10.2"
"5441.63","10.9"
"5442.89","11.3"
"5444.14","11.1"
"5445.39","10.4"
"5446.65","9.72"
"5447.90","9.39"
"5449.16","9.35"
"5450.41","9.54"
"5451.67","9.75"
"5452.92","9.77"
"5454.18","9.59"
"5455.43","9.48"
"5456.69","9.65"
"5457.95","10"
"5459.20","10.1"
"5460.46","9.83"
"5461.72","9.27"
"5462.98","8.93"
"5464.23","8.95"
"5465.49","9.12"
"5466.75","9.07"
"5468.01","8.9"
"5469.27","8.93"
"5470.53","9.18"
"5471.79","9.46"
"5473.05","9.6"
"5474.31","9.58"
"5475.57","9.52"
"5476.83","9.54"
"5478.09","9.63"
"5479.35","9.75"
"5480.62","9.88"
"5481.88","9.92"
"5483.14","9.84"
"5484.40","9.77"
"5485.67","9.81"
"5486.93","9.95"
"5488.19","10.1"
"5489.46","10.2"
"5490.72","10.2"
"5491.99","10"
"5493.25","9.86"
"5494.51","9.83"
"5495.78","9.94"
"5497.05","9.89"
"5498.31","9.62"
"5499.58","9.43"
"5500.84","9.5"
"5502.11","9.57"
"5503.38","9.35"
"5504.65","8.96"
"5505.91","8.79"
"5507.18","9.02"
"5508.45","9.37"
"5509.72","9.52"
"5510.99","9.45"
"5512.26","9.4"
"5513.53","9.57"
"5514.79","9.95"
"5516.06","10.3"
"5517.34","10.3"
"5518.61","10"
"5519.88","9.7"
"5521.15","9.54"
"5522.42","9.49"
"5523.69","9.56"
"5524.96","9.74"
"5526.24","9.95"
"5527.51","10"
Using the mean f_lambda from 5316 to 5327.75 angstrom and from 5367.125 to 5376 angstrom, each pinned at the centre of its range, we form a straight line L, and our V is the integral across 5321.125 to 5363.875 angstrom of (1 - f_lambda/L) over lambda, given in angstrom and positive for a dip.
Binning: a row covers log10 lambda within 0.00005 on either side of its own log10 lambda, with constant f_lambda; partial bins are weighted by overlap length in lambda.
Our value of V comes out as -0.5 angstrom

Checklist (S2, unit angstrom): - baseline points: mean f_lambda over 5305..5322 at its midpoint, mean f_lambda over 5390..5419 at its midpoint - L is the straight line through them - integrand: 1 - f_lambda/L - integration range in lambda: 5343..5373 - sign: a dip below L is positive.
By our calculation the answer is 1.12 angstrom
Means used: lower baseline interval 10.9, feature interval 9.97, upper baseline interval 9.76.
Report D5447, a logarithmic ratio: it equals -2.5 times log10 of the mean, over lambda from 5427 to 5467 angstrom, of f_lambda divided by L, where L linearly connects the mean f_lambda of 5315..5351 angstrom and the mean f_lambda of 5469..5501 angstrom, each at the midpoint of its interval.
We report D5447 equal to 0.02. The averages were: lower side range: 9.7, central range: 9.57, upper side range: 9.74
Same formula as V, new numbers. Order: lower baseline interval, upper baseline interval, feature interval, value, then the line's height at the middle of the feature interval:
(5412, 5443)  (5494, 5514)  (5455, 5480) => 0.4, 9.6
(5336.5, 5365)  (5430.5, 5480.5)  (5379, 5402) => -0.8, 9.75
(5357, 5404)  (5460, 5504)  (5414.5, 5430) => -0.5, 9.77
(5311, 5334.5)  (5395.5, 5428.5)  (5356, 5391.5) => 0.1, 9.97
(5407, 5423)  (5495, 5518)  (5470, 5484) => 0.1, 9.67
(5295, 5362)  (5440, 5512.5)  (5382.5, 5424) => -1.0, 9.71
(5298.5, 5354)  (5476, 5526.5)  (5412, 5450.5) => -0.4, 9.71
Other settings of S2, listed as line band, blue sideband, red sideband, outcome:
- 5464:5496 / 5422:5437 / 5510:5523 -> -0.2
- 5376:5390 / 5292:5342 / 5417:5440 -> -0.4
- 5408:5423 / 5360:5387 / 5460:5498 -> -0.3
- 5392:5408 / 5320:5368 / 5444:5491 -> 0.0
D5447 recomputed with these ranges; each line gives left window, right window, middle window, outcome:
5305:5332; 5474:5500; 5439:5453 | -0.017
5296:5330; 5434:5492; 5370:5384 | 0.065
